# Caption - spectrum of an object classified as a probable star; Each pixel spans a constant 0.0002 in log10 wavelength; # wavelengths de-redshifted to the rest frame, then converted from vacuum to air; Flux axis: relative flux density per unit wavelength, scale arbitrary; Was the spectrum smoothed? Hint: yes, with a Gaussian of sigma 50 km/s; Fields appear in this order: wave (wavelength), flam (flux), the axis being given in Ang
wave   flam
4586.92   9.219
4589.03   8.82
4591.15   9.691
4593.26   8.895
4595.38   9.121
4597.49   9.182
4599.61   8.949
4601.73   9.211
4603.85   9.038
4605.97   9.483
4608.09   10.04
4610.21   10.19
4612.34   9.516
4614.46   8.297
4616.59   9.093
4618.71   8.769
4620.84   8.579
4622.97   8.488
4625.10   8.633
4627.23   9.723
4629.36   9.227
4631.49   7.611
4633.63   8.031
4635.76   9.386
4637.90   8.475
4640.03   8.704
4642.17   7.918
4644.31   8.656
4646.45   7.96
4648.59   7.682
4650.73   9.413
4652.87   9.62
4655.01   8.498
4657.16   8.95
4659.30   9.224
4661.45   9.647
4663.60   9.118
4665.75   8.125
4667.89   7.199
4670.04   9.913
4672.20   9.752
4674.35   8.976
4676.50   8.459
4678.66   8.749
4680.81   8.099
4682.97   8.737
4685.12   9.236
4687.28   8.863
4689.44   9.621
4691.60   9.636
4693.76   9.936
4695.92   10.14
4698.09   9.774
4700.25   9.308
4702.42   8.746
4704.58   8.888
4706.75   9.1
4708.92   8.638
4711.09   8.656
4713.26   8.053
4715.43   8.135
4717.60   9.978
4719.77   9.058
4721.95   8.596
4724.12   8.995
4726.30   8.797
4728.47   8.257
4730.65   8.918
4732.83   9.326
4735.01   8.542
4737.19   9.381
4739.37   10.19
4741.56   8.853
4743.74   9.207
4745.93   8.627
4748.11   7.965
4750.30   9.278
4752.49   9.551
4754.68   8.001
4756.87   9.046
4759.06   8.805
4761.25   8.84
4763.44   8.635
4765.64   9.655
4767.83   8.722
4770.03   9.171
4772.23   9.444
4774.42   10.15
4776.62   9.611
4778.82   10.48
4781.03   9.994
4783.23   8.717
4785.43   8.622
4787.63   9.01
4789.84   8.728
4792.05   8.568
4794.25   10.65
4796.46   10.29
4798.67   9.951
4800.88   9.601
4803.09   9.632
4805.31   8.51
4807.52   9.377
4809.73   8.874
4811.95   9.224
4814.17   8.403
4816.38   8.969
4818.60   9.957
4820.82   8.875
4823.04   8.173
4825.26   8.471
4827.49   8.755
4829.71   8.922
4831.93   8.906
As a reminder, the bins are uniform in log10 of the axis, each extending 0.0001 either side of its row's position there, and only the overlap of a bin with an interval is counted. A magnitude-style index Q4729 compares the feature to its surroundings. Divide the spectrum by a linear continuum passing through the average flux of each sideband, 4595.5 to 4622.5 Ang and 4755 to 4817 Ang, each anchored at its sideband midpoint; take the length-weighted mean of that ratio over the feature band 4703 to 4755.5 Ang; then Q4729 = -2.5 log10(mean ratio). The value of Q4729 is 0.04 mag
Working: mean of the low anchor 9.18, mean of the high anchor 9.26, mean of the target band 8.88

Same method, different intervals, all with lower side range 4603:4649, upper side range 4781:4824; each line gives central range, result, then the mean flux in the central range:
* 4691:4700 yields -0.101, 9.83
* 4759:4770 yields 0.017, 8.97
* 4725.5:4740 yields 0.001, 9.03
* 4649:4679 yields -0.007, 8.95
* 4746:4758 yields 0.039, 8.76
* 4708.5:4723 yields 0.033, 8.73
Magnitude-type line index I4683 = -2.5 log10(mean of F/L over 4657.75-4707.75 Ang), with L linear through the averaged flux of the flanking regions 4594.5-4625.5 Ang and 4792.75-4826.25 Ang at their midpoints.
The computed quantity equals 0.01 mag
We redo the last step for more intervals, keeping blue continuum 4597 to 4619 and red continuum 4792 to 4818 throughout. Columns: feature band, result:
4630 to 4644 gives 0.11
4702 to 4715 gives 0.08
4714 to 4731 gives 0.06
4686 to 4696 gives -0.03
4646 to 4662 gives 0.05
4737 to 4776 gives 0.03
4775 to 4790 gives 0.00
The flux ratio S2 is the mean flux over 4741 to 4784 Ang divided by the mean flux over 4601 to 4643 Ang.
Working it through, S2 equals 1.02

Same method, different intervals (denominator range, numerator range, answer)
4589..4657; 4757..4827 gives 1.04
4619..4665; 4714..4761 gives 1.02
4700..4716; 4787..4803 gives 1.10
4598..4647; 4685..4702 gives 1.08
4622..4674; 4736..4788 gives 1.05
